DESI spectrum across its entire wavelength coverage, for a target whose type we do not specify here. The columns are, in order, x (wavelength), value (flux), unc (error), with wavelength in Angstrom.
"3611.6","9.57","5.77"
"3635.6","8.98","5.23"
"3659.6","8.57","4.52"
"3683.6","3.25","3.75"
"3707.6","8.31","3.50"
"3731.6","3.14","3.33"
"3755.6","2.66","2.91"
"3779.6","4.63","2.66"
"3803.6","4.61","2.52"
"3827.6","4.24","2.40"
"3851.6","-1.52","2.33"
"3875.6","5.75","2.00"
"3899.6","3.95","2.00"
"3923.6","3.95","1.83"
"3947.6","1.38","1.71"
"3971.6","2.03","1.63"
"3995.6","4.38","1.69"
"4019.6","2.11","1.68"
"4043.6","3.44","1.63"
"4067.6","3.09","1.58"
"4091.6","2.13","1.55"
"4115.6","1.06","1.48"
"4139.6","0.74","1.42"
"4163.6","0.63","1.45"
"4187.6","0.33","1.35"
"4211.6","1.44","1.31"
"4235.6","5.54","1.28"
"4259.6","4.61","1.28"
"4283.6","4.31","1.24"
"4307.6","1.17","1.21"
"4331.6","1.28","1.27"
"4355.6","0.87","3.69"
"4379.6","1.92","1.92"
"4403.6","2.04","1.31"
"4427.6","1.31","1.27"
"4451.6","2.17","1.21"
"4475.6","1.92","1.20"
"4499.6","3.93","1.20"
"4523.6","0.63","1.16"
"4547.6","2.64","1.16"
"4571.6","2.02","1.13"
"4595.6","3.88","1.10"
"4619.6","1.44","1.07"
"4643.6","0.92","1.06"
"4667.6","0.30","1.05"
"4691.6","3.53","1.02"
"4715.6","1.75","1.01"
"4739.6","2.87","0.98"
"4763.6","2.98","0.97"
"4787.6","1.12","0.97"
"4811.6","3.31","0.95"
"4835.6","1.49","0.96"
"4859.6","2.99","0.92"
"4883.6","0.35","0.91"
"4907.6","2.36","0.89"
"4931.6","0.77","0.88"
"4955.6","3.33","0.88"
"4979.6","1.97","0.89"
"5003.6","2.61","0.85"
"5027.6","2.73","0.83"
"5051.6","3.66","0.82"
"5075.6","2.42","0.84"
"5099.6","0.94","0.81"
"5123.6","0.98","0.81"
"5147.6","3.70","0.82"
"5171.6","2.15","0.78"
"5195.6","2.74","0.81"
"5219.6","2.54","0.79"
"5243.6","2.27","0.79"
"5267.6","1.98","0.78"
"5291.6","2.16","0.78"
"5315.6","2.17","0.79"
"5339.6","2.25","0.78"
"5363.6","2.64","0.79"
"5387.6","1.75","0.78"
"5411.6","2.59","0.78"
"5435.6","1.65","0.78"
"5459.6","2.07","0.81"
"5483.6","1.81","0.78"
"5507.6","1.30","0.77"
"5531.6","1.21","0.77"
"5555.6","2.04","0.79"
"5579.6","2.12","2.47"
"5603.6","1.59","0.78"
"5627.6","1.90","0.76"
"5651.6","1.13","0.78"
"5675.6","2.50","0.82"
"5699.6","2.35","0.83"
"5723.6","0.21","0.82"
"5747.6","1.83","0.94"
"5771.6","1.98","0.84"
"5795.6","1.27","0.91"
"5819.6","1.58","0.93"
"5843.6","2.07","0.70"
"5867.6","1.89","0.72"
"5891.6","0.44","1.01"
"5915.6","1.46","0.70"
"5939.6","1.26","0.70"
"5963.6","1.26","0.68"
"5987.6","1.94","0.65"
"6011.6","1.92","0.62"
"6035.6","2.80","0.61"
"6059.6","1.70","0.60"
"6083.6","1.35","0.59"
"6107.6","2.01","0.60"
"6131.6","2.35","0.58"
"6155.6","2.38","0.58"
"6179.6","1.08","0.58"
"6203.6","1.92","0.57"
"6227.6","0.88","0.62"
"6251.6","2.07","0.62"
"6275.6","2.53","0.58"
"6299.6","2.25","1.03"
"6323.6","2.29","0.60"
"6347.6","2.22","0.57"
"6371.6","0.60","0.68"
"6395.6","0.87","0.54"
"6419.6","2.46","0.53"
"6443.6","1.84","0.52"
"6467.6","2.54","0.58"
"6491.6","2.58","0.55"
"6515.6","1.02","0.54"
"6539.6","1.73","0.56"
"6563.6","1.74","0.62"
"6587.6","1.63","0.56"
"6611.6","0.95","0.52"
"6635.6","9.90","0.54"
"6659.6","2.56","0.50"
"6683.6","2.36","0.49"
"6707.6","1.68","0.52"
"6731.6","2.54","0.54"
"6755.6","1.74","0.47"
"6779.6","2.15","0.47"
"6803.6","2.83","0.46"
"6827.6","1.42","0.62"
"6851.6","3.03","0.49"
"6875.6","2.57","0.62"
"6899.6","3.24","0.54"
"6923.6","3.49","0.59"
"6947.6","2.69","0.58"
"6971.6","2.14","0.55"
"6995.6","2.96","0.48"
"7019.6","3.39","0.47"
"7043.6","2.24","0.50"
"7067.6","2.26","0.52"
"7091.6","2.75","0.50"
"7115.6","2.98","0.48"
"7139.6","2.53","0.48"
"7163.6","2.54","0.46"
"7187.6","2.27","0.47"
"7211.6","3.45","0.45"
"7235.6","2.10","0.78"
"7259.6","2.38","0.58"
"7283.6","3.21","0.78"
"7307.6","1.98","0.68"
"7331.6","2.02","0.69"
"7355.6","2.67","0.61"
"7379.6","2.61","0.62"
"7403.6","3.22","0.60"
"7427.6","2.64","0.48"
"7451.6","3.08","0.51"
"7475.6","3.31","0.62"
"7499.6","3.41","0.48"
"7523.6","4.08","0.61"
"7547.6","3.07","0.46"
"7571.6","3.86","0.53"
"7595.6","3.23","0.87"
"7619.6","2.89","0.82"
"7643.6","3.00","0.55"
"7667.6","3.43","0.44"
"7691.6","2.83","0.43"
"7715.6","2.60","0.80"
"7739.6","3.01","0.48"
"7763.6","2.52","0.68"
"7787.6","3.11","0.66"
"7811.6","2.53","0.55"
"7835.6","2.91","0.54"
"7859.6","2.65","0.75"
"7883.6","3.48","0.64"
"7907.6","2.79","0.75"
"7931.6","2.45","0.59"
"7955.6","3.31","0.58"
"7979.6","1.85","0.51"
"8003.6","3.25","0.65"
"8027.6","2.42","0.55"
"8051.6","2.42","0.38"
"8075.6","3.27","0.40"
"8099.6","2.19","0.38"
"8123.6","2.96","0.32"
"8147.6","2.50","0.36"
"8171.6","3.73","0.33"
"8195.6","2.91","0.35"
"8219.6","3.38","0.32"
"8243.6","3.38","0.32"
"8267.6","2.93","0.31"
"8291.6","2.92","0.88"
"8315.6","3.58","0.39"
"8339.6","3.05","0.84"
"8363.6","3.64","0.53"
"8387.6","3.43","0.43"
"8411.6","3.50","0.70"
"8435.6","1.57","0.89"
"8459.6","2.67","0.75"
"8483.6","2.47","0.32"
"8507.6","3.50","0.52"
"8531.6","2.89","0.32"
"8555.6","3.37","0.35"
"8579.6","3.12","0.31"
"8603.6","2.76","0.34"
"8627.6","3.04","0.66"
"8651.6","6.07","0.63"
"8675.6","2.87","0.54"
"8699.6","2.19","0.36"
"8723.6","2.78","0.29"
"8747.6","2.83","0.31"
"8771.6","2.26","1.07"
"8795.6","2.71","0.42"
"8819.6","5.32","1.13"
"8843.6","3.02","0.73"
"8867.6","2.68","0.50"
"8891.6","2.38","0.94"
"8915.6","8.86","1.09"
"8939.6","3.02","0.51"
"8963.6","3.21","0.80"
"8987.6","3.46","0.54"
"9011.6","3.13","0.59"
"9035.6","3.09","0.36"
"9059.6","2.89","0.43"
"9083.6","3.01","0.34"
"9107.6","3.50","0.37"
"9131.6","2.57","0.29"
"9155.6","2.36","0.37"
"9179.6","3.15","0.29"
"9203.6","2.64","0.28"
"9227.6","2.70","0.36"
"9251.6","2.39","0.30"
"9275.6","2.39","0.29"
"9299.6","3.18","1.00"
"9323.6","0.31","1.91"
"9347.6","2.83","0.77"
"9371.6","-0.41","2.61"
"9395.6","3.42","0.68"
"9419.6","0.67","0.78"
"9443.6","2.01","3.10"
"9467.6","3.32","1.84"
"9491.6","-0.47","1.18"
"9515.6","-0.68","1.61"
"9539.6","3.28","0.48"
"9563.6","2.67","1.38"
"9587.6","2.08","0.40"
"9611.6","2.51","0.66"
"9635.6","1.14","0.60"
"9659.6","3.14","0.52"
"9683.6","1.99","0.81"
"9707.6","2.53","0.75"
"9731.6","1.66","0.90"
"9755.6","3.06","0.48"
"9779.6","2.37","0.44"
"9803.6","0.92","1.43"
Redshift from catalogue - 0.779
